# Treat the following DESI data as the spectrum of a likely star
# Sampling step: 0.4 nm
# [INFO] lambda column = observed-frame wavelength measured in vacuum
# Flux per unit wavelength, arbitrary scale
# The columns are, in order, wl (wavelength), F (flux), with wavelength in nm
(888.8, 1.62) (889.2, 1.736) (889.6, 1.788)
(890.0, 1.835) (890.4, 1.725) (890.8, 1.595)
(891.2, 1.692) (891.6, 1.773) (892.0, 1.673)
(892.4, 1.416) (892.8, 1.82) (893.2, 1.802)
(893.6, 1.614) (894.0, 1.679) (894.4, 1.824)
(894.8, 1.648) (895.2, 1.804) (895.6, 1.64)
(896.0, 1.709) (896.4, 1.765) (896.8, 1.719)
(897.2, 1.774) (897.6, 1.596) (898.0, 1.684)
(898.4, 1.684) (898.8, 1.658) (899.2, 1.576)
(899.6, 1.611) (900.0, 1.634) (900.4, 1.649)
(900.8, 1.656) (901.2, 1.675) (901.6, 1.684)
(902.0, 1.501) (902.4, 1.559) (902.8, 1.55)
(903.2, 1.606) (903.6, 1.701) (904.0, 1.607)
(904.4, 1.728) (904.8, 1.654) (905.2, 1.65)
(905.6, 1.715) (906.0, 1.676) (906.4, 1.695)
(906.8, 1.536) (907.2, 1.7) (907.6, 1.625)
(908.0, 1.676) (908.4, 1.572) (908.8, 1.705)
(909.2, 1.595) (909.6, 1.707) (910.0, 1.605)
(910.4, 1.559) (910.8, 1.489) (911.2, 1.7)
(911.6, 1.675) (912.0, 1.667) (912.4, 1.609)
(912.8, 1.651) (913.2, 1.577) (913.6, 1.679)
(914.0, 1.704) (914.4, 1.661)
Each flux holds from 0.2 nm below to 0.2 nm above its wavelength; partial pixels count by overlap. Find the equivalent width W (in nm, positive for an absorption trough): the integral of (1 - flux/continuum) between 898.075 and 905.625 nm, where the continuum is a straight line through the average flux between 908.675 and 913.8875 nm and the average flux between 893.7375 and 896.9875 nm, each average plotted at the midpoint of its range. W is 0.22 nm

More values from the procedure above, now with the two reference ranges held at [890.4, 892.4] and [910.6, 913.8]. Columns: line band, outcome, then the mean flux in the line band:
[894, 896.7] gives -0.118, 1.73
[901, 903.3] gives 0.070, 1.6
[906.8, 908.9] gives -0.006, 1.64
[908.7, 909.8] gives -0.021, 1.67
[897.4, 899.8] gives 0.023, 1.63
